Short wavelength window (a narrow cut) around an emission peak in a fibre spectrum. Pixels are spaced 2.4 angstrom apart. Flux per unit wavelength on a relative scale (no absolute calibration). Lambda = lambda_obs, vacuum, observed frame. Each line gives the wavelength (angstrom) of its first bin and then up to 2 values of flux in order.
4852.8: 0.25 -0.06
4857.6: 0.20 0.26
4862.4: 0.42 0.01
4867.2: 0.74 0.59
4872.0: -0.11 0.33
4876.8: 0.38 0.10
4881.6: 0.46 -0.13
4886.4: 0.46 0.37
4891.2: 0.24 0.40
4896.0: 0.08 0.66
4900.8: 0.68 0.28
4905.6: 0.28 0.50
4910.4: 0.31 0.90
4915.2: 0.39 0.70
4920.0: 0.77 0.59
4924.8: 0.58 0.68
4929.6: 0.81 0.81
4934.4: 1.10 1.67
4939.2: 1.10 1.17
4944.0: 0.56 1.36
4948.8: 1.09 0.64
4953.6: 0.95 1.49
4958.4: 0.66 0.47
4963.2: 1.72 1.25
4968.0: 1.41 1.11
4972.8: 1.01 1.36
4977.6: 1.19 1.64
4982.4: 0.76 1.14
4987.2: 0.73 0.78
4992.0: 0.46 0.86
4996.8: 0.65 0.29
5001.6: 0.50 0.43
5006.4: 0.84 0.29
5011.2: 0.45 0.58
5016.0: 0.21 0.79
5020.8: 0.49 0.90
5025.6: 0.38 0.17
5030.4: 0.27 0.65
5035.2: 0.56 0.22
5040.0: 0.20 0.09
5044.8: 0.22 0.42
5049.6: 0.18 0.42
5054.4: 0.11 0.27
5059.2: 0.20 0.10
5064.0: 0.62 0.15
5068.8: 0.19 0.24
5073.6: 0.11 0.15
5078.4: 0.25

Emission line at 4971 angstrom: C IV 1549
